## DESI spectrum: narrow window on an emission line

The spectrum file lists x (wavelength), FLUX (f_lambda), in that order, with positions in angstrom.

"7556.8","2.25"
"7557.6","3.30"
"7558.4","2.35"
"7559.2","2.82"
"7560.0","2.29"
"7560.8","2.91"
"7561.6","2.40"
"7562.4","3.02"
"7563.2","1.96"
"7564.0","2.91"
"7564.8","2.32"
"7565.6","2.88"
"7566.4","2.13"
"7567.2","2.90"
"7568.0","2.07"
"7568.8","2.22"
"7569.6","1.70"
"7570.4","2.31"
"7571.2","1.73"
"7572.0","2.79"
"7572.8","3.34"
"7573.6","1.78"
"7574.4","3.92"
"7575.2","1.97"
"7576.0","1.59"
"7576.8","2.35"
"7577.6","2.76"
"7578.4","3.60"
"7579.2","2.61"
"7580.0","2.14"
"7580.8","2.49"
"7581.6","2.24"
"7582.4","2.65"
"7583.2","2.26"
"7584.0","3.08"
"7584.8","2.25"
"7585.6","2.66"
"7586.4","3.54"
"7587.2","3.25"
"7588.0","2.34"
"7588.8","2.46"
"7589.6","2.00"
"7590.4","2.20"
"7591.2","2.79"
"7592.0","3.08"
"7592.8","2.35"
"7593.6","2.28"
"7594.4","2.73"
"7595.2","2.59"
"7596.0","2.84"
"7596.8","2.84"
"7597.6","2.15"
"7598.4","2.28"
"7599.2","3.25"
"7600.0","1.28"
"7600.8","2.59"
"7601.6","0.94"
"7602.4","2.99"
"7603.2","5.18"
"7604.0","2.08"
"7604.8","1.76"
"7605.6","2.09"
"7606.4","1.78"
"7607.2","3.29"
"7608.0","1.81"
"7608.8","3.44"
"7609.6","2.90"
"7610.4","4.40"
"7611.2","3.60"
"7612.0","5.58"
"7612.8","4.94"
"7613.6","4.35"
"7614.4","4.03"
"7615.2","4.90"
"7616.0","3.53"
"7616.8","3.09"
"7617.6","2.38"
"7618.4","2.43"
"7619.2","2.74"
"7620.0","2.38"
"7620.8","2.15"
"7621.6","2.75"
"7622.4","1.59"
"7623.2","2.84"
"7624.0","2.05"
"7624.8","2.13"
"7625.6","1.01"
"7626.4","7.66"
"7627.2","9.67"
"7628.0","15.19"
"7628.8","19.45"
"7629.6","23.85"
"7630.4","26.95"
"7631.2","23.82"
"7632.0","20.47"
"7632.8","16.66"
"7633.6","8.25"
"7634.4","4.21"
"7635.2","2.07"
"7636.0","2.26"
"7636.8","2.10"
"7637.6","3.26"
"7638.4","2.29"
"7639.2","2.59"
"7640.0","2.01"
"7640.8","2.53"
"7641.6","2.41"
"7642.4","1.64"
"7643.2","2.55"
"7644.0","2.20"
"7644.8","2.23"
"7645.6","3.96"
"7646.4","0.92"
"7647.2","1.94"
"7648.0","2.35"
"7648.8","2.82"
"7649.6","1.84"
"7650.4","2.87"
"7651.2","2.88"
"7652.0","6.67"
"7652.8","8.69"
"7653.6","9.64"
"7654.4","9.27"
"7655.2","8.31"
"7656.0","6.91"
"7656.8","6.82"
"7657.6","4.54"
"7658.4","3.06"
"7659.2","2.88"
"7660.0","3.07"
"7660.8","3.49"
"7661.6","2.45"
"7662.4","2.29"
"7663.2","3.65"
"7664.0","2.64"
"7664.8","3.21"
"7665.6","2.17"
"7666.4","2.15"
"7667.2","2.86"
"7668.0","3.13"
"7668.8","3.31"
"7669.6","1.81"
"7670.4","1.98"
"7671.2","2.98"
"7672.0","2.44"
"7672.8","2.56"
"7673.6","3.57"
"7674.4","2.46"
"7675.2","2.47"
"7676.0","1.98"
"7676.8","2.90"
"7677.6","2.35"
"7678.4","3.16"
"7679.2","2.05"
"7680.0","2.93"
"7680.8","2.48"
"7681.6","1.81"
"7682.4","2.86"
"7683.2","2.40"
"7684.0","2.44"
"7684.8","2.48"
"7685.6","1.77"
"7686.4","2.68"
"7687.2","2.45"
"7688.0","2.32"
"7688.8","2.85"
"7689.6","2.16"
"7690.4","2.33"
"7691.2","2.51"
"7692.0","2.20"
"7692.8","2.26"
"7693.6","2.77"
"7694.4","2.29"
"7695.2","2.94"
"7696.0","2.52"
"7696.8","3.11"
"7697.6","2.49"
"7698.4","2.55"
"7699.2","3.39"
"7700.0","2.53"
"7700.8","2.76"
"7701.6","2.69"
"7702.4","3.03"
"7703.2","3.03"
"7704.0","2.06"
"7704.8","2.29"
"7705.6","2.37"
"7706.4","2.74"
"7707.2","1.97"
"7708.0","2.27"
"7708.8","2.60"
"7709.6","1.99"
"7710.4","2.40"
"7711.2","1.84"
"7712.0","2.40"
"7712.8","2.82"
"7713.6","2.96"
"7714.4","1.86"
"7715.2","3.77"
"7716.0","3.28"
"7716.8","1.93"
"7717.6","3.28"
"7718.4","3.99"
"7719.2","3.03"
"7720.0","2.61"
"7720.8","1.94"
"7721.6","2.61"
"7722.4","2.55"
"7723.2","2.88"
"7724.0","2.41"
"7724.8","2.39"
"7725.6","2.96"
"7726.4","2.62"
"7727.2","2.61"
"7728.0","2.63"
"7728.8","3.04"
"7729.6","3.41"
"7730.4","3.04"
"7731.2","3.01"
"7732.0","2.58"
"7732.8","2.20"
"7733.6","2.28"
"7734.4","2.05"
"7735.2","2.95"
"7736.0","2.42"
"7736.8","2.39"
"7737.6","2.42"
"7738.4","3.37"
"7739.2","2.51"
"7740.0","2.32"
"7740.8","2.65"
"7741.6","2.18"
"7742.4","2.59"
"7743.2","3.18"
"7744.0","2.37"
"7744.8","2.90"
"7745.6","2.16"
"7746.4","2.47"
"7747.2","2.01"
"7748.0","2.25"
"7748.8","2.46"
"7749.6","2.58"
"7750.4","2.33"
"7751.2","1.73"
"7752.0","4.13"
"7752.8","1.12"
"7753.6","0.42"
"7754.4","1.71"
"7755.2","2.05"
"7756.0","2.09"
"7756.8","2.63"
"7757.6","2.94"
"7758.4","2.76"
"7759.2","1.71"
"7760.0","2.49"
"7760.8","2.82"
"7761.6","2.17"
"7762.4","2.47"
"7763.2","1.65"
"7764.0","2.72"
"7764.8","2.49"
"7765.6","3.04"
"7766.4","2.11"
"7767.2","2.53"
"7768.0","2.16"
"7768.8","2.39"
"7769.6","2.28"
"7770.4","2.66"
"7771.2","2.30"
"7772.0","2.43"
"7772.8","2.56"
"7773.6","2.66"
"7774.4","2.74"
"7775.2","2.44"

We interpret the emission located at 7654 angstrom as [N II]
